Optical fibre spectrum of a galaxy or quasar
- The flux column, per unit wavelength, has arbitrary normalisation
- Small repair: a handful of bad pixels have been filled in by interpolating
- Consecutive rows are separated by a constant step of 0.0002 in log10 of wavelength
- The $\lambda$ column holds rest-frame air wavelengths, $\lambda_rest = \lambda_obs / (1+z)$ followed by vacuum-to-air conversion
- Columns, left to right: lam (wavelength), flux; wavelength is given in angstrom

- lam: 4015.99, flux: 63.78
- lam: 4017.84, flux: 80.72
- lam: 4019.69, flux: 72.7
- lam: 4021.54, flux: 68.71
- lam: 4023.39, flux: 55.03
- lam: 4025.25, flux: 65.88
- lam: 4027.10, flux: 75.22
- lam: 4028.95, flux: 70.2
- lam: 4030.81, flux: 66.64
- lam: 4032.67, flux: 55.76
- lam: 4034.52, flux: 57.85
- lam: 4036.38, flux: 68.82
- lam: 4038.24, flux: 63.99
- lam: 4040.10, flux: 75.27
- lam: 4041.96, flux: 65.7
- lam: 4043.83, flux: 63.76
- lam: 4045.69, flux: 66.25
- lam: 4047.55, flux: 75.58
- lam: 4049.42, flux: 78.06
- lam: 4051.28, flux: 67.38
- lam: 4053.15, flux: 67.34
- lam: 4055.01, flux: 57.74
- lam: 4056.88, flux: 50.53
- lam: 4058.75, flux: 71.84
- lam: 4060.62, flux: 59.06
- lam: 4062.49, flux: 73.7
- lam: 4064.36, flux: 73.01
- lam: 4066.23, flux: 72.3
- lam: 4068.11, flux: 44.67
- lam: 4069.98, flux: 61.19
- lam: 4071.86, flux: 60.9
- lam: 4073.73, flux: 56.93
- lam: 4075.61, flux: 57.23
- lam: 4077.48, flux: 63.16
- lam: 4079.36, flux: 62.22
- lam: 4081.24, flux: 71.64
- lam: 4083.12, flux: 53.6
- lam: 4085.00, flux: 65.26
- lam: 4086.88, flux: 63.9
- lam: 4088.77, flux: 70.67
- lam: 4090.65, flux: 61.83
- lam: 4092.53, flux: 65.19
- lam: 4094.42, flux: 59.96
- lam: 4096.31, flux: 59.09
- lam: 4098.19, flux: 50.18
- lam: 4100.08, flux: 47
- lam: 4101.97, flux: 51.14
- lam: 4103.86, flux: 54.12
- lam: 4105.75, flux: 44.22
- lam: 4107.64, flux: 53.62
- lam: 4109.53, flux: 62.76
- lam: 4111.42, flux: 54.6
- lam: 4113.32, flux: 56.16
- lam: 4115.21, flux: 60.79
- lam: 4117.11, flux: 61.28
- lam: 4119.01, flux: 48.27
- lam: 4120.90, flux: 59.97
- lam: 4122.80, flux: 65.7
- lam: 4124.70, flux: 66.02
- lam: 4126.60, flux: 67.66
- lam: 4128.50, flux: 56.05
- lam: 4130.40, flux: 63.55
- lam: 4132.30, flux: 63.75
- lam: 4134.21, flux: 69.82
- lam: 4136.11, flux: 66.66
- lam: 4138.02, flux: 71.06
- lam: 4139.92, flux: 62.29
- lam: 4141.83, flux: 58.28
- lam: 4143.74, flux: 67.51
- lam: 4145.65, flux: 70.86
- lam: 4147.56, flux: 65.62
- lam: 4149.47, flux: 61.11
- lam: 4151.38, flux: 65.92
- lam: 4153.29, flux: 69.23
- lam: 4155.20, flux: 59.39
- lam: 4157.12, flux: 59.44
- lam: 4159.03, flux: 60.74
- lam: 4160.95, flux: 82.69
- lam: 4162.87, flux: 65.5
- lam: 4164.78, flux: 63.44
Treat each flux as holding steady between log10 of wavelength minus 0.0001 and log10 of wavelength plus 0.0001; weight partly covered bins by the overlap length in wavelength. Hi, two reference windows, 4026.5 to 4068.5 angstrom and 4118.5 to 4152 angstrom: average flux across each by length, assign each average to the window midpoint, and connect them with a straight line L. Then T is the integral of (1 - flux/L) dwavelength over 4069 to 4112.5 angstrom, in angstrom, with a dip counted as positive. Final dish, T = 4.4 angstrom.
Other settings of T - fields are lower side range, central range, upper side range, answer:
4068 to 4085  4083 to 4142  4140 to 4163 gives 2.56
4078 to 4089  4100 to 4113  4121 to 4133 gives 2.19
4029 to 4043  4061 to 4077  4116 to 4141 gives 0.51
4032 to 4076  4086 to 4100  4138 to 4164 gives 0.92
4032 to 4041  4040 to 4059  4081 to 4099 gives -0.82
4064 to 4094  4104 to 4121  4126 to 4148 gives 2.28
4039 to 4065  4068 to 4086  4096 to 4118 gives 0.31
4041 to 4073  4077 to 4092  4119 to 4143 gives 0.12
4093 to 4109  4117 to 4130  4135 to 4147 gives -0.08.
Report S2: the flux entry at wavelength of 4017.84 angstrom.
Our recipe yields 80.72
